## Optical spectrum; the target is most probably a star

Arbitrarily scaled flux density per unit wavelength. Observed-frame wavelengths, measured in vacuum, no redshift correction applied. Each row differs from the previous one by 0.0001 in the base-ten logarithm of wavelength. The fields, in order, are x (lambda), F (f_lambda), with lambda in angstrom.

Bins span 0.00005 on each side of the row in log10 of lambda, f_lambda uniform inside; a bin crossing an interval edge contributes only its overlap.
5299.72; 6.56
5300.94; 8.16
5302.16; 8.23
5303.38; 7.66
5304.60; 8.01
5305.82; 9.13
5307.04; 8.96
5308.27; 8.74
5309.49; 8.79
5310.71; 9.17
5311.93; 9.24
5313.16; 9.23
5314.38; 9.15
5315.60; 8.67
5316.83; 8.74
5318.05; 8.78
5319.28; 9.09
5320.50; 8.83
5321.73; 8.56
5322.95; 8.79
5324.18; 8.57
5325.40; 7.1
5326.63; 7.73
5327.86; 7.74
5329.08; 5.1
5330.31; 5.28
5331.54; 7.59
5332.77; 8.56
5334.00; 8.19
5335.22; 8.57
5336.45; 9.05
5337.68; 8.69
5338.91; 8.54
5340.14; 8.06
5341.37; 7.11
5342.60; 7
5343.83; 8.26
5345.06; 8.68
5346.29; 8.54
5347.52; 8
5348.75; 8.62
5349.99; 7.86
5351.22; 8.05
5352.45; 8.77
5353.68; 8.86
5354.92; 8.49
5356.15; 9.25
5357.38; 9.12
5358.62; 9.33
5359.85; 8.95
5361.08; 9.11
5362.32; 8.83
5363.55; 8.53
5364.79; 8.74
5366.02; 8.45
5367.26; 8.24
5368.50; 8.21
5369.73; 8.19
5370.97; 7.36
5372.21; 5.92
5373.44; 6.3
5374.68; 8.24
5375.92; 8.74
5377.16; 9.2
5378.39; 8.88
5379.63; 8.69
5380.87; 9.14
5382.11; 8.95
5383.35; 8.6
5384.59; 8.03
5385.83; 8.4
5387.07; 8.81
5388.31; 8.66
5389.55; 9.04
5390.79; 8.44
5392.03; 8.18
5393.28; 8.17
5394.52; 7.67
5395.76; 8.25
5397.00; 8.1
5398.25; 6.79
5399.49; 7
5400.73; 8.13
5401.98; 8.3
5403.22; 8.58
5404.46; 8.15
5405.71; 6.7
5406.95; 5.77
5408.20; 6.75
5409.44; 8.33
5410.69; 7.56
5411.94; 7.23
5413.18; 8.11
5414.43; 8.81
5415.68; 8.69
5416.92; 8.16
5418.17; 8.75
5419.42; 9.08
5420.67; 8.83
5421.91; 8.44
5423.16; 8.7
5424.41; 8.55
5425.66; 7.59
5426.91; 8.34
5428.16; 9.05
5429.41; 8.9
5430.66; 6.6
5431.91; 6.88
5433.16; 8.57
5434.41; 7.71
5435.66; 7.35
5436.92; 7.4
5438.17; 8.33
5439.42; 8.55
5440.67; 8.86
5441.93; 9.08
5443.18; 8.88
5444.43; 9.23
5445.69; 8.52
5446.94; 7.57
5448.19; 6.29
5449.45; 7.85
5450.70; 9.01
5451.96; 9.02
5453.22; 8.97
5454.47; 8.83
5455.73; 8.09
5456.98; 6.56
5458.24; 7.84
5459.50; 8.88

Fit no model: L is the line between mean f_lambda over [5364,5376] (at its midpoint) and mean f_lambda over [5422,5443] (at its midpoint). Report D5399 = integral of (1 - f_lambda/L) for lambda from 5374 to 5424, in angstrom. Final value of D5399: -1.6 angstrom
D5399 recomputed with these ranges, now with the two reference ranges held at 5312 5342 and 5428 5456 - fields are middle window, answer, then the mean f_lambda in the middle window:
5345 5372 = -1.1 angstrom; 8.51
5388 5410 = 1.0 angstrom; 7.82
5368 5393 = -0.3 angstrom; 8.3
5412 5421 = -0.4 angstrom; 8.54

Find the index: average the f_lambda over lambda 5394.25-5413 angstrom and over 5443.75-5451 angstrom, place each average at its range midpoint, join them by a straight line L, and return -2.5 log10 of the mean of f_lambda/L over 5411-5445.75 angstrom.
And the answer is -0.06 mag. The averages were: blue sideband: 7.57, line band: 8.32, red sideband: 8.05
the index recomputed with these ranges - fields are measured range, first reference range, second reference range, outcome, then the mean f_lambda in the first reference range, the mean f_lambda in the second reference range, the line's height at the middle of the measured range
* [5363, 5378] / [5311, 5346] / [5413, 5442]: 0.03 mag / 8.19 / 8.29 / 8.23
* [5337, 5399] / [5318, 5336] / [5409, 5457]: -0.04 mag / 7.88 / 8.26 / 8.03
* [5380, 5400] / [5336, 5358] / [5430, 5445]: 0.00 mag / 8.38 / 8.12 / 8.26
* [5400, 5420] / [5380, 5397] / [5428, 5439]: 0.03 mag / 8.48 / 7.83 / 8.17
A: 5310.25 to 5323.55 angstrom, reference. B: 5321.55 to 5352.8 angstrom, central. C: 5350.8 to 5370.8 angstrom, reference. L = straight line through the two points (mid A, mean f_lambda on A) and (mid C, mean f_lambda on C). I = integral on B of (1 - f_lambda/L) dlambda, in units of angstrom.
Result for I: 3.06 angstrom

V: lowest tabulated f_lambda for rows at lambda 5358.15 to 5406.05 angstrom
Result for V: 5.92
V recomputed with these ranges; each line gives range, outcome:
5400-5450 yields 5.77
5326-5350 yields 5.1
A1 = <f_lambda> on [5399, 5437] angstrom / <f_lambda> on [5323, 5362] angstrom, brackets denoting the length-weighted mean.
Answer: 0.98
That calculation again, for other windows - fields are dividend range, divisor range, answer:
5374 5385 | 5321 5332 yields 1.18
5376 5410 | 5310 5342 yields 0.99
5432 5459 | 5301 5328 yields 0.95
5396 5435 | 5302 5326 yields 0.92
